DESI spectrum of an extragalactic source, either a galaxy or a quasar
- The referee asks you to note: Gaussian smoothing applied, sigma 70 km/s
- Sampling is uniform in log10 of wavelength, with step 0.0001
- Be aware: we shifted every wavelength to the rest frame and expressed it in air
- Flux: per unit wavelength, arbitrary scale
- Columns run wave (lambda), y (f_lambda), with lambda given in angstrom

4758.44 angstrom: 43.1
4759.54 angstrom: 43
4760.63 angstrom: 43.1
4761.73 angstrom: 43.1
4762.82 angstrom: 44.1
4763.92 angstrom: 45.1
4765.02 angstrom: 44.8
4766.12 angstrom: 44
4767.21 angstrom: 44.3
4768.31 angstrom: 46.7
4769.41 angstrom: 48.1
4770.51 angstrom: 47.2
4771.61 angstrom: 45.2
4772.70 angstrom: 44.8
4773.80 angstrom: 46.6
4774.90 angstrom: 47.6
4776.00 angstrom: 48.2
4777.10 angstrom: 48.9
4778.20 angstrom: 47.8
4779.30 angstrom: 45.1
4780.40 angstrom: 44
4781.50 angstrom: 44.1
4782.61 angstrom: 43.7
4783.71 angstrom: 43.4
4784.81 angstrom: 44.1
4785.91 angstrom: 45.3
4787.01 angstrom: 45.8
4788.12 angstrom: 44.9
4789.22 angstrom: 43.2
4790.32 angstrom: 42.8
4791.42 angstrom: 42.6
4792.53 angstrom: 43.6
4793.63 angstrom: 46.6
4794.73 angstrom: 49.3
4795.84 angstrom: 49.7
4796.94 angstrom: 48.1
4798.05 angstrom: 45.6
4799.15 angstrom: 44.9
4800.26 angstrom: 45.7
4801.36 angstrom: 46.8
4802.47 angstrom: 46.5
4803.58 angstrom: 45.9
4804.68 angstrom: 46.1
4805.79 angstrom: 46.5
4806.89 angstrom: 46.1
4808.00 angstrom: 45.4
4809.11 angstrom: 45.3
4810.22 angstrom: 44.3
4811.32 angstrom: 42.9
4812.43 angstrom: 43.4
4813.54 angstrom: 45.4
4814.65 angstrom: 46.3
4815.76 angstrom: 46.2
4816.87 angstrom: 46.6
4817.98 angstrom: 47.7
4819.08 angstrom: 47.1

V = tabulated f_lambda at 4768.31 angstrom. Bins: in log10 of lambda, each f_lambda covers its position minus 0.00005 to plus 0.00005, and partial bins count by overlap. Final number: 46.7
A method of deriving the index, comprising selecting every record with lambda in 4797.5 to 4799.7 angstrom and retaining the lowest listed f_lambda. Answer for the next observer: 44.9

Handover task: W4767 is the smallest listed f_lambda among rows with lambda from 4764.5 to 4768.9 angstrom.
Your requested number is 44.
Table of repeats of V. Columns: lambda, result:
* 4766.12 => 44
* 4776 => 48.2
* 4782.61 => 43.7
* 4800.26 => 45.7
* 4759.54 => 43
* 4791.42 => 42.6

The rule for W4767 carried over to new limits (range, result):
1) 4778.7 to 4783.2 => 43.7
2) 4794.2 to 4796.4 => 49.3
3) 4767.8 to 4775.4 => 44.8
